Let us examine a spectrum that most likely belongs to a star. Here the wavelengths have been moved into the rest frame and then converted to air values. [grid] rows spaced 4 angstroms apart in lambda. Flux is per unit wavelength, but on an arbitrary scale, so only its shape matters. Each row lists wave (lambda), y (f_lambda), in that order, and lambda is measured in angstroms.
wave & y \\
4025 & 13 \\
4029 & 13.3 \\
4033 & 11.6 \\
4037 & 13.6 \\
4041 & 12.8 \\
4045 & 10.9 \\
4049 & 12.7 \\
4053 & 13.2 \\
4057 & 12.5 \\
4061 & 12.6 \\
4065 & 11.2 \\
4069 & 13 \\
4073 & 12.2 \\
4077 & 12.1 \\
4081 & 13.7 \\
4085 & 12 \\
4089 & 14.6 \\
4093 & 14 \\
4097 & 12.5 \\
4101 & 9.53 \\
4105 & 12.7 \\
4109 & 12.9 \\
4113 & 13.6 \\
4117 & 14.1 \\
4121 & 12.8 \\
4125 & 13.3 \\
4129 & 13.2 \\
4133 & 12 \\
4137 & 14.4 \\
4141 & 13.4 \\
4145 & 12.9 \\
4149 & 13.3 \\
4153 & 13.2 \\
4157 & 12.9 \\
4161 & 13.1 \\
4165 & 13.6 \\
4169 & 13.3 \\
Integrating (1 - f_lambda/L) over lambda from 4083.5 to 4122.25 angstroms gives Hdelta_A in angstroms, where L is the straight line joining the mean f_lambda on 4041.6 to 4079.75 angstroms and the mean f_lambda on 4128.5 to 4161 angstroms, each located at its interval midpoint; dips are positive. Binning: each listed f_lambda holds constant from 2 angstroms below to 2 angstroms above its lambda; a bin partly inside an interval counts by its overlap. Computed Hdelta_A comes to -0.5 angstroms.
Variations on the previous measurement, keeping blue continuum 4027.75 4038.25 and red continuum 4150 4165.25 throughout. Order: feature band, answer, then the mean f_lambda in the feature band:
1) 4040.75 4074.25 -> 1.3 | 12.3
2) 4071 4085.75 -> 0.4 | 12.5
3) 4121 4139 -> -0.2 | 13.2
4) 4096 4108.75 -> 1.3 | 11.7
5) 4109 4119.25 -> -0.5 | 13.6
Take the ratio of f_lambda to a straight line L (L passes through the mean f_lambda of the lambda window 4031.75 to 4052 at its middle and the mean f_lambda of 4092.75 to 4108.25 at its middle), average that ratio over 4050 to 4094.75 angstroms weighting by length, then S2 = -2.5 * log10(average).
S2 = -0.05 mag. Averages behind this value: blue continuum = 12.4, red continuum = 12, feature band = 12.8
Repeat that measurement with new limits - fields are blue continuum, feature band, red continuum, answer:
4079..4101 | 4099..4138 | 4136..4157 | 0.03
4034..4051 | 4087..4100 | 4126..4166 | -0.05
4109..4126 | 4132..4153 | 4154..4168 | 0.00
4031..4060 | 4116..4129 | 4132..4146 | -0.01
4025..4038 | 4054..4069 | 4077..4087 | 0.04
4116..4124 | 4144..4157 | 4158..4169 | 0.02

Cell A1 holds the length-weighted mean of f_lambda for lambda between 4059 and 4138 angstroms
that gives 12.8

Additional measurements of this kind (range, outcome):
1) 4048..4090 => 12.7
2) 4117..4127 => 13.3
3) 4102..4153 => 13.1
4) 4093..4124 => 12.7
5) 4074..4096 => 13.2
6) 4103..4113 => 13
